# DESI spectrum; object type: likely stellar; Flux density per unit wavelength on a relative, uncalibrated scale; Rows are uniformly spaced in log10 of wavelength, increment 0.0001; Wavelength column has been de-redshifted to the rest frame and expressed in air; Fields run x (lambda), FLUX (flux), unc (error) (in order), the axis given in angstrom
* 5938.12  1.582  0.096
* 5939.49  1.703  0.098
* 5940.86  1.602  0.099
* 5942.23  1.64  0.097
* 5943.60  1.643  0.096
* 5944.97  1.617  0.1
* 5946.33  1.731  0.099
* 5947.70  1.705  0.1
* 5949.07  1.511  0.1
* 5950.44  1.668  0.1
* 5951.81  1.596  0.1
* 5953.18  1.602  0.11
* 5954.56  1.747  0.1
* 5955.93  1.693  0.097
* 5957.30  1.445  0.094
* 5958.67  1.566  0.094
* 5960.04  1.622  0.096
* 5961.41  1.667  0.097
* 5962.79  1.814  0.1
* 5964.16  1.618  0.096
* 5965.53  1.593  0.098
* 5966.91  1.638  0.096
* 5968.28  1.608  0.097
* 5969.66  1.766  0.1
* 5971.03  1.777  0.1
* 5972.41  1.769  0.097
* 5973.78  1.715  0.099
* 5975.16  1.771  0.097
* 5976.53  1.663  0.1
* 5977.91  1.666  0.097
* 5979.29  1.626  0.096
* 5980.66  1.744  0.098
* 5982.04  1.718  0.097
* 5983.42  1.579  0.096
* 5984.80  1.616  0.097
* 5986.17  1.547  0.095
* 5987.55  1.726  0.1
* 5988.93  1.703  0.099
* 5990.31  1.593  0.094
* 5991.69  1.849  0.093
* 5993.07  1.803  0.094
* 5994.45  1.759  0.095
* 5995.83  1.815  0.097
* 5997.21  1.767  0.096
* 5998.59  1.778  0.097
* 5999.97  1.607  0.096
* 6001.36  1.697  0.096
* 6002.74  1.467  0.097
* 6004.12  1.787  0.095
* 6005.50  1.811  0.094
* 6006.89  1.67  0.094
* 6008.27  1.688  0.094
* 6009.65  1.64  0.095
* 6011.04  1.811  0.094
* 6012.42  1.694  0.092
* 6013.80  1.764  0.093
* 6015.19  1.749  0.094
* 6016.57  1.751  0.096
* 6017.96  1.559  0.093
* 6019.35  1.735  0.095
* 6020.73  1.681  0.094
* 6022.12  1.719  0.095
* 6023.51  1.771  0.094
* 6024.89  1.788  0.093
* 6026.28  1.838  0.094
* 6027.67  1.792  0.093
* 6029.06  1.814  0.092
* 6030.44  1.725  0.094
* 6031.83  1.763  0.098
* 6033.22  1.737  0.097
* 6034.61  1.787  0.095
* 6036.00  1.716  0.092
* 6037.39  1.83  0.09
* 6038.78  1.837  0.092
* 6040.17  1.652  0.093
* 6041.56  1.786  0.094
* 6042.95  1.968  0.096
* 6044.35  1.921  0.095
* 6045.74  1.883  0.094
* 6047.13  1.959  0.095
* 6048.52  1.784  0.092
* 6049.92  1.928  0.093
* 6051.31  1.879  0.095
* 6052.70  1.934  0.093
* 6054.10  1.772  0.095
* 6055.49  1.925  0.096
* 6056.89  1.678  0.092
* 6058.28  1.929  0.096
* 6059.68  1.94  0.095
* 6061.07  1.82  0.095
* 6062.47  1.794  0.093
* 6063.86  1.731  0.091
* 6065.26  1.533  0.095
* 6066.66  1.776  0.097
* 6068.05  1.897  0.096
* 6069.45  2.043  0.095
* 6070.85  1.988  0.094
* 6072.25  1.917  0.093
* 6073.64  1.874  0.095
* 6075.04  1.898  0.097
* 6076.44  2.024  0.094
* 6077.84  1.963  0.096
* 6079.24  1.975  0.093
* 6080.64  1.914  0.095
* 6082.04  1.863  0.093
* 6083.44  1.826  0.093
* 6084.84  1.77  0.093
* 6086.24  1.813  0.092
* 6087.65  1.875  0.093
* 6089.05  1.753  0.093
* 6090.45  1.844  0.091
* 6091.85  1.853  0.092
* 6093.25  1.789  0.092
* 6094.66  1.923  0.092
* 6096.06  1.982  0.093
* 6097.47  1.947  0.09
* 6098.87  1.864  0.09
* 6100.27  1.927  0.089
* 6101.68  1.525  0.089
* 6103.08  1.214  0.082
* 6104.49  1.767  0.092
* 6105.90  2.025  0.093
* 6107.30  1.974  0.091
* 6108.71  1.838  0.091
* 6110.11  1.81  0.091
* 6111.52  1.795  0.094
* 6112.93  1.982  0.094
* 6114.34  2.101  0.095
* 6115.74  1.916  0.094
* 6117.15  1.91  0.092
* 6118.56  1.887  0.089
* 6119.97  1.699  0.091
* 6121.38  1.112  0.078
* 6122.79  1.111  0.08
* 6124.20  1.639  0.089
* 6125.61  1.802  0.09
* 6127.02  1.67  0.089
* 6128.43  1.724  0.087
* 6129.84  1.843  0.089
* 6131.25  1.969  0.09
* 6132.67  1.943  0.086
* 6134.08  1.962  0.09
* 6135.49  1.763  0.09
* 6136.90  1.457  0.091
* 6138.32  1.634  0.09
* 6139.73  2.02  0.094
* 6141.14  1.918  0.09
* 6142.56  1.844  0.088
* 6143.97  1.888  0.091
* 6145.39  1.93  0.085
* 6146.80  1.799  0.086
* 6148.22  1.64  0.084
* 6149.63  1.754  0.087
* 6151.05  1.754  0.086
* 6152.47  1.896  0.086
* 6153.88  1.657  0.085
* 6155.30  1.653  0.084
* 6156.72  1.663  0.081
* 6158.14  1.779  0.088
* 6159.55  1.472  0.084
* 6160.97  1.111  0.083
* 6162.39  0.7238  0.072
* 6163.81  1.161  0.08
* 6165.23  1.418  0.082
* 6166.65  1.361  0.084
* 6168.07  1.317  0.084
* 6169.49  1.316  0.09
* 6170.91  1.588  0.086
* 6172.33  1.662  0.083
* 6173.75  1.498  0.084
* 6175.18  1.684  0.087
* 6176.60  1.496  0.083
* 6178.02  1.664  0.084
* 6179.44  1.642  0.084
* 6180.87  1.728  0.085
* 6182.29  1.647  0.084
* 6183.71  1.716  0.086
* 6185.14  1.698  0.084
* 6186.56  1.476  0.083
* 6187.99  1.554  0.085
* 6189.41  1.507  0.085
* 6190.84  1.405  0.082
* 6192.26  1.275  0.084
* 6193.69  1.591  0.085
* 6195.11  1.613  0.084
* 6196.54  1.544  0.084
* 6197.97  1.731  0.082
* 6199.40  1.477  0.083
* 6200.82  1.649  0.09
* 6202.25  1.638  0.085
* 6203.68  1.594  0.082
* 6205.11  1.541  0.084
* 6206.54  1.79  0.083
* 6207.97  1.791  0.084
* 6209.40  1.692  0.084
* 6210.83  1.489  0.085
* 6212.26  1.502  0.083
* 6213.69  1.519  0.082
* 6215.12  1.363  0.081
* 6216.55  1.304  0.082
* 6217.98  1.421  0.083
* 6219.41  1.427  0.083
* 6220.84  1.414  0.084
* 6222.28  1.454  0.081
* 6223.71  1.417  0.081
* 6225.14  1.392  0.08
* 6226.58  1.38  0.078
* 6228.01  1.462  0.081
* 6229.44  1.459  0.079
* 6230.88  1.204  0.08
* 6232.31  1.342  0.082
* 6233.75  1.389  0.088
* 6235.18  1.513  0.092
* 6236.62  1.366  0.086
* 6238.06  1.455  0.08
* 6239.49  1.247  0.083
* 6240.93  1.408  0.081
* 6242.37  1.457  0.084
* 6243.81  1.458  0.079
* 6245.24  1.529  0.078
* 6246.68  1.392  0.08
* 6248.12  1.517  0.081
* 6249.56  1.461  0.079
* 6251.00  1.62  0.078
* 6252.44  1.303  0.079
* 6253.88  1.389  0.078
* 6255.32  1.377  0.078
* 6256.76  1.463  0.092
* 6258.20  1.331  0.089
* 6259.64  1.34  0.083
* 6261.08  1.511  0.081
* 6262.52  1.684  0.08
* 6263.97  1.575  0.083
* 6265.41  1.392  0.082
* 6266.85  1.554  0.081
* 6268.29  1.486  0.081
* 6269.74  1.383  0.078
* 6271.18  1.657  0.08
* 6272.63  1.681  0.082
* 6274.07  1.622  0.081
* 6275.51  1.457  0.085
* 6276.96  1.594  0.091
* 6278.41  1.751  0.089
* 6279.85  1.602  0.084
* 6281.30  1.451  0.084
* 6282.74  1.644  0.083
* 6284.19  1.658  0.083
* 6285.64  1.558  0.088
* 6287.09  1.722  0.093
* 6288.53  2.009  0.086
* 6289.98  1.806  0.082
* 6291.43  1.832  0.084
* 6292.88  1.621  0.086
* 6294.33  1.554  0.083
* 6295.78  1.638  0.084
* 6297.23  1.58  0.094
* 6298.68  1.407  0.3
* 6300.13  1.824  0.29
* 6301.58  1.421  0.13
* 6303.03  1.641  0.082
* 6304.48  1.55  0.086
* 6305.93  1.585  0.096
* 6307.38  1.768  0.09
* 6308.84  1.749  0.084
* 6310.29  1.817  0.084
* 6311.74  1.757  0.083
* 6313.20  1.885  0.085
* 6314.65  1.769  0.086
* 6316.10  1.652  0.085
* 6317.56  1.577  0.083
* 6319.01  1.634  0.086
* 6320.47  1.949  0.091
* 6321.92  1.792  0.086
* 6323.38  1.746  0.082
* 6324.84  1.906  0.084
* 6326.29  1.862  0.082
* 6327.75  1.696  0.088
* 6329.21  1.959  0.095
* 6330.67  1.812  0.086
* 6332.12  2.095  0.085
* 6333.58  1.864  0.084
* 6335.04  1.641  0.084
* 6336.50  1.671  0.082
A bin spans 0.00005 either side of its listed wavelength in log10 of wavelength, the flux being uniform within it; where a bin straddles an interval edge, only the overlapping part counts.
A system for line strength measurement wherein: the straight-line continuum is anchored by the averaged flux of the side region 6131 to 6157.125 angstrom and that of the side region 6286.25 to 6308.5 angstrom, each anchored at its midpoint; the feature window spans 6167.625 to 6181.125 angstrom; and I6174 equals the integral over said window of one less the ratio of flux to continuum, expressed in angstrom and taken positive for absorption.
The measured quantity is 1.6 angstrom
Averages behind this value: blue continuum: 1.8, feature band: 1.56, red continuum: 1.66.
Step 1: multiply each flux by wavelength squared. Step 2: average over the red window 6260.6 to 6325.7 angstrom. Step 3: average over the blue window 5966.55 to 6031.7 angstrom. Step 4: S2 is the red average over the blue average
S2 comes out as 1.1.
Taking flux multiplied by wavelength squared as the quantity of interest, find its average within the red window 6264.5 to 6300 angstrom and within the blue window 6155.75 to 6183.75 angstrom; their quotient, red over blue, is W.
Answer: 1.13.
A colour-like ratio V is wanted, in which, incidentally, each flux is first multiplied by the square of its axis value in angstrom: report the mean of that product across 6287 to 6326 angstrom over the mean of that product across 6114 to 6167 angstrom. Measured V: 1.1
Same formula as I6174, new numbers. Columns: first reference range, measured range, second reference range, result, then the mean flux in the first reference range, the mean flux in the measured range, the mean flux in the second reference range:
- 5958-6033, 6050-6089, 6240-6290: -4.8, 1.71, 1.86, 1.53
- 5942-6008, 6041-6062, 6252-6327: -2.6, 1.68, 1.87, 1.63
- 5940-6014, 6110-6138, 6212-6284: -3.4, 1.68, 1.75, 1.46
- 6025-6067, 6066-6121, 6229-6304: -3.4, 1.81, 1.86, 1.53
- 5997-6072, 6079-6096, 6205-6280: -1.5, 1.78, 1.85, 1.48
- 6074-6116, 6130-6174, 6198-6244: 1.4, 1.86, 1.63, 1.47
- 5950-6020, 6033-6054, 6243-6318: -2.2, 1.69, 1.84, 1.59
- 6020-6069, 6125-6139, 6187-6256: -1.1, 1.81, 1.78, 1.48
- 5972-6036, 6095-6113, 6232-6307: -1.8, 1.72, 1.82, 1.54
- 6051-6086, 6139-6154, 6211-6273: -1.4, 1.87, 1.83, 1.44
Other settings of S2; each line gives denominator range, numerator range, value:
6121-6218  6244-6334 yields 1.06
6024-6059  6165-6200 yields 0.89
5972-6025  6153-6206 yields 0.95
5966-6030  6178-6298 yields 0.97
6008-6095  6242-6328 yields 0.96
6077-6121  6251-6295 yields 0.90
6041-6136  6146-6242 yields 0.85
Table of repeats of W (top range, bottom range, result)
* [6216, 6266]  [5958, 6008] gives 0.92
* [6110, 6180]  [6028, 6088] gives 0.92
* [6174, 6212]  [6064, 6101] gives 0.88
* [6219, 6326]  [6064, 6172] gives 0.94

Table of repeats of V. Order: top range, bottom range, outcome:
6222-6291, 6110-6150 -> 0.88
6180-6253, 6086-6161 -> 0.87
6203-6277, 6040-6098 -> 0.83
